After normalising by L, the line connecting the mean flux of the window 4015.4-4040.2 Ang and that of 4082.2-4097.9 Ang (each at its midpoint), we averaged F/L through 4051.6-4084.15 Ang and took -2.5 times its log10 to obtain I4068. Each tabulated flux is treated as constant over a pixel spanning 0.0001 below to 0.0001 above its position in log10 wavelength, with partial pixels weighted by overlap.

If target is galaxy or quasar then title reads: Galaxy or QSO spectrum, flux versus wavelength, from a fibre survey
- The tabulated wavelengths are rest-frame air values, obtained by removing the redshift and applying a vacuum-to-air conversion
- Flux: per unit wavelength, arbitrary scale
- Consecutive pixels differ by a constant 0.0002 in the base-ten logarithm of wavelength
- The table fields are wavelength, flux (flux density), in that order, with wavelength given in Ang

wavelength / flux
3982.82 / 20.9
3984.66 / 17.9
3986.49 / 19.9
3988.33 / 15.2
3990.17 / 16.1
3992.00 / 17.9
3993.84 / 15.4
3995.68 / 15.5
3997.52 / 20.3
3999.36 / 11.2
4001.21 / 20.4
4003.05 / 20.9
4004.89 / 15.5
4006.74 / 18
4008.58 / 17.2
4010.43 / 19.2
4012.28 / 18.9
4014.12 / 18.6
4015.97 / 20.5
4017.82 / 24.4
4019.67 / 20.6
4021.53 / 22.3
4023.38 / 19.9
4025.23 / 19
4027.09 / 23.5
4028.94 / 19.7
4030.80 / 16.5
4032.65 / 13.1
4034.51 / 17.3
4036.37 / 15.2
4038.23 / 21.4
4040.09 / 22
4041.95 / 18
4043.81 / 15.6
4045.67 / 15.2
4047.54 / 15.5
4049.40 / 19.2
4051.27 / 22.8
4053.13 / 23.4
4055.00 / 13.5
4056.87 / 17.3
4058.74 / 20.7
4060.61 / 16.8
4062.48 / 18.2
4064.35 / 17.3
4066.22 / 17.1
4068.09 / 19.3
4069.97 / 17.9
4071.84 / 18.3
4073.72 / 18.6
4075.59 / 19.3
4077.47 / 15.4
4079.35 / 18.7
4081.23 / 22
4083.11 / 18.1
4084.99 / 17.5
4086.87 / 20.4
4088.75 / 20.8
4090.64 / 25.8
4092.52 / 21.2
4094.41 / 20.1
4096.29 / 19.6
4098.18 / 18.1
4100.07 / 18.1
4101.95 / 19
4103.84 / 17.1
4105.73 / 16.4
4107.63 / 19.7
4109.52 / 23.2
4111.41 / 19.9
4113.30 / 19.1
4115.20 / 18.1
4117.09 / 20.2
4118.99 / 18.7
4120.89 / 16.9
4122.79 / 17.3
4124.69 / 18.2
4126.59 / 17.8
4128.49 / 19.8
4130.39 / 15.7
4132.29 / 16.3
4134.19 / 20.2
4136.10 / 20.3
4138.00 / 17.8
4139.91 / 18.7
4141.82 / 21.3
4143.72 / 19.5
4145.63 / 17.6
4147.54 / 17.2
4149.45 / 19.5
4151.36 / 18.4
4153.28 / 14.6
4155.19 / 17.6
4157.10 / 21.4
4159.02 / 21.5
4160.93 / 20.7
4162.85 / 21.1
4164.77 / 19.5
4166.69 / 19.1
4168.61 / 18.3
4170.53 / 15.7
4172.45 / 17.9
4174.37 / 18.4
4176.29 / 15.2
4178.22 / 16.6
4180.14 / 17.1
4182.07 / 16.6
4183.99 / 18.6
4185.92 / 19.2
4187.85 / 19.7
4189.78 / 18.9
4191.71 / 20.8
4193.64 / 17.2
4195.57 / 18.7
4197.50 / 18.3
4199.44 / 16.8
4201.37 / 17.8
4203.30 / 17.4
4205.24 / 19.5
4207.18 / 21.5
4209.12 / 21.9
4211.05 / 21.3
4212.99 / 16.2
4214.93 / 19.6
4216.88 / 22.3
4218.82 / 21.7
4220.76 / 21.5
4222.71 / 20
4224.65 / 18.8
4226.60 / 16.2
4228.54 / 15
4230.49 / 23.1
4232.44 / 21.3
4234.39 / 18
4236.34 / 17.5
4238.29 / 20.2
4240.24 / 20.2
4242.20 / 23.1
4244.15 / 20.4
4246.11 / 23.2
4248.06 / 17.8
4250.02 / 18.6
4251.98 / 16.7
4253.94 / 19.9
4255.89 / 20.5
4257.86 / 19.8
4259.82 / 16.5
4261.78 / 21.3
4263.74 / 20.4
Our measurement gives 0.09 mag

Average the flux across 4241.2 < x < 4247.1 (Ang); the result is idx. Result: 22.2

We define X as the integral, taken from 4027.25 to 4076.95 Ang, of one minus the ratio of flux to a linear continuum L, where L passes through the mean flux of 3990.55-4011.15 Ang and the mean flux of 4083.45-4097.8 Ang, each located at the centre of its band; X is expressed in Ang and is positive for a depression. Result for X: 2.8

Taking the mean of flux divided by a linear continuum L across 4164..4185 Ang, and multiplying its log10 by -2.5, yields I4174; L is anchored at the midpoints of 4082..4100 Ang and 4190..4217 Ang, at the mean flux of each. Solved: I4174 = 0.11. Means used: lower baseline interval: 20.1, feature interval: 17.5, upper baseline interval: 19.1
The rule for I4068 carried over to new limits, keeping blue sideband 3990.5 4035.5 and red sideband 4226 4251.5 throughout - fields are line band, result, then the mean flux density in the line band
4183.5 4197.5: 0.021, 19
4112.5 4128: 0.042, 18.3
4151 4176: 0.031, 18.7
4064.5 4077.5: 0.040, 18.1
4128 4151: 0.028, 18.6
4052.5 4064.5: 0.039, 18.1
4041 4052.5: 0.048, 17.9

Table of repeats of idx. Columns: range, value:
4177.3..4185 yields 17.2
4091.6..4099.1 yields 19.7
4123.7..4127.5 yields 18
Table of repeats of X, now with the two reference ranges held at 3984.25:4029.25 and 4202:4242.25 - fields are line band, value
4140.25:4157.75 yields 0.8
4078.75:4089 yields -0.2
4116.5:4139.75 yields 1.3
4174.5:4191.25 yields 1.4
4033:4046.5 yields 0.9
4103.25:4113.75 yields -0.1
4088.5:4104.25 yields -0.7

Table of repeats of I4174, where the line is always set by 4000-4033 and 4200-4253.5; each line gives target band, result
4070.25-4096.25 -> -0.011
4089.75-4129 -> 0.015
